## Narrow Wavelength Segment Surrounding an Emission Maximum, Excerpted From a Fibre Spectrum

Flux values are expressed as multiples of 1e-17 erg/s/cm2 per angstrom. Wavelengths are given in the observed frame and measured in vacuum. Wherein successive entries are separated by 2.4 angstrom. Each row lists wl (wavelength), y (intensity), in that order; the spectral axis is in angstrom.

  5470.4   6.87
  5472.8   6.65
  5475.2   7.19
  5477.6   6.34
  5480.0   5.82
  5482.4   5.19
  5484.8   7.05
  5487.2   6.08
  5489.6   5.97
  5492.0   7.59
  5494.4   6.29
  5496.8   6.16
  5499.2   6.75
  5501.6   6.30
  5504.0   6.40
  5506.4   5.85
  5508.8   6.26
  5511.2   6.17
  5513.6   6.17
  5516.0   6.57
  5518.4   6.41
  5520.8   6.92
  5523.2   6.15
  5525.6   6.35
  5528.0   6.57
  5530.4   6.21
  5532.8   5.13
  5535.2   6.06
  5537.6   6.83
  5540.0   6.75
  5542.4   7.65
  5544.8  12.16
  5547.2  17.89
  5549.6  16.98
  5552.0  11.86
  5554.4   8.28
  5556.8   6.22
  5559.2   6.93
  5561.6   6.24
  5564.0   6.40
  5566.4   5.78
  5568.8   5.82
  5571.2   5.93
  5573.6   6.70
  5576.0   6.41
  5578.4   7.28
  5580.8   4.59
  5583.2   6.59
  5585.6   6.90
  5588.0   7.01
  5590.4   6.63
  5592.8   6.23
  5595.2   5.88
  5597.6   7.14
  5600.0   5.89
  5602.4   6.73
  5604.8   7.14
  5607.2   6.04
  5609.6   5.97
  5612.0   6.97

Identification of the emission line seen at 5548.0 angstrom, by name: H-beta 4861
